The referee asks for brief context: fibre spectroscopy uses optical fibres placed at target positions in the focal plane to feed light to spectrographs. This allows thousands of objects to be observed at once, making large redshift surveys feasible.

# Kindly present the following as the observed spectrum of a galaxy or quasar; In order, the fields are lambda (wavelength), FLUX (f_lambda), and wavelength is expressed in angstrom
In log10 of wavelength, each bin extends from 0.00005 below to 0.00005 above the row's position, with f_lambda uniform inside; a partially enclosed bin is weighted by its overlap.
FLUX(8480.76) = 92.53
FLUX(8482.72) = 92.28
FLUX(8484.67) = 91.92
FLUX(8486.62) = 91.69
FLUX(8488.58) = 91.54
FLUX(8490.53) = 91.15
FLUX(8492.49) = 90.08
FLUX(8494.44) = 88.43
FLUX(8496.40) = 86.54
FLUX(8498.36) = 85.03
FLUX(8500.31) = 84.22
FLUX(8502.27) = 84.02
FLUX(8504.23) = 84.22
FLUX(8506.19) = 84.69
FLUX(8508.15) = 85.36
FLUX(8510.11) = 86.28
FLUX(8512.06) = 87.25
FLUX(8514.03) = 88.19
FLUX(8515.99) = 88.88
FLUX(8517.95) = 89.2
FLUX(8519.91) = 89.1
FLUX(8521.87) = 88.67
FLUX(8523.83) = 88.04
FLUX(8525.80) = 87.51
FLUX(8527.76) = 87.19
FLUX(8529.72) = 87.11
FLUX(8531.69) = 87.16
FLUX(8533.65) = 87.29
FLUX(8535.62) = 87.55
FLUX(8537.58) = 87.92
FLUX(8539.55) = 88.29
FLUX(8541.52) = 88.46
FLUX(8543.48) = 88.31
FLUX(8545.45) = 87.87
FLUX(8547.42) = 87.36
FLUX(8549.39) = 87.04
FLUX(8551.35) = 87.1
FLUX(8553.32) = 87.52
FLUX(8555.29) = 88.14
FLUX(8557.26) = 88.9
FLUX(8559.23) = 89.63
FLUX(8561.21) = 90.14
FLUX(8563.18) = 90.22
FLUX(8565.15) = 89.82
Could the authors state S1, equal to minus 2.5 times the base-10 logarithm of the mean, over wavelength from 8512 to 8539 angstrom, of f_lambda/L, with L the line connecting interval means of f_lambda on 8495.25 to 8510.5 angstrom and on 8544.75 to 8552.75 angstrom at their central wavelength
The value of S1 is -0.02 mag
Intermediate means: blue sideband 85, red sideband 87.4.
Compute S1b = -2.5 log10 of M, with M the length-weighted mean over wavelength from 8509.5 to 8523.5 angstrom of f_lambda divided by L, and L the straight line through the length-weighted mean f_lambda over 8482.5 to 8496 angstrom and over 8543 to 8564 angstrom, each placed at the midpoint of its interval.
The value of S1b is 0.02 mag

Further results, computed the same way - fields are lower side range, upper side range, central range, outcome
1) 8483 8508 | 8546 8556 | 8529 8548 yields 0.00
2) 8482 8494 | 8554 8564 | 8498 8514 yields 0.07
